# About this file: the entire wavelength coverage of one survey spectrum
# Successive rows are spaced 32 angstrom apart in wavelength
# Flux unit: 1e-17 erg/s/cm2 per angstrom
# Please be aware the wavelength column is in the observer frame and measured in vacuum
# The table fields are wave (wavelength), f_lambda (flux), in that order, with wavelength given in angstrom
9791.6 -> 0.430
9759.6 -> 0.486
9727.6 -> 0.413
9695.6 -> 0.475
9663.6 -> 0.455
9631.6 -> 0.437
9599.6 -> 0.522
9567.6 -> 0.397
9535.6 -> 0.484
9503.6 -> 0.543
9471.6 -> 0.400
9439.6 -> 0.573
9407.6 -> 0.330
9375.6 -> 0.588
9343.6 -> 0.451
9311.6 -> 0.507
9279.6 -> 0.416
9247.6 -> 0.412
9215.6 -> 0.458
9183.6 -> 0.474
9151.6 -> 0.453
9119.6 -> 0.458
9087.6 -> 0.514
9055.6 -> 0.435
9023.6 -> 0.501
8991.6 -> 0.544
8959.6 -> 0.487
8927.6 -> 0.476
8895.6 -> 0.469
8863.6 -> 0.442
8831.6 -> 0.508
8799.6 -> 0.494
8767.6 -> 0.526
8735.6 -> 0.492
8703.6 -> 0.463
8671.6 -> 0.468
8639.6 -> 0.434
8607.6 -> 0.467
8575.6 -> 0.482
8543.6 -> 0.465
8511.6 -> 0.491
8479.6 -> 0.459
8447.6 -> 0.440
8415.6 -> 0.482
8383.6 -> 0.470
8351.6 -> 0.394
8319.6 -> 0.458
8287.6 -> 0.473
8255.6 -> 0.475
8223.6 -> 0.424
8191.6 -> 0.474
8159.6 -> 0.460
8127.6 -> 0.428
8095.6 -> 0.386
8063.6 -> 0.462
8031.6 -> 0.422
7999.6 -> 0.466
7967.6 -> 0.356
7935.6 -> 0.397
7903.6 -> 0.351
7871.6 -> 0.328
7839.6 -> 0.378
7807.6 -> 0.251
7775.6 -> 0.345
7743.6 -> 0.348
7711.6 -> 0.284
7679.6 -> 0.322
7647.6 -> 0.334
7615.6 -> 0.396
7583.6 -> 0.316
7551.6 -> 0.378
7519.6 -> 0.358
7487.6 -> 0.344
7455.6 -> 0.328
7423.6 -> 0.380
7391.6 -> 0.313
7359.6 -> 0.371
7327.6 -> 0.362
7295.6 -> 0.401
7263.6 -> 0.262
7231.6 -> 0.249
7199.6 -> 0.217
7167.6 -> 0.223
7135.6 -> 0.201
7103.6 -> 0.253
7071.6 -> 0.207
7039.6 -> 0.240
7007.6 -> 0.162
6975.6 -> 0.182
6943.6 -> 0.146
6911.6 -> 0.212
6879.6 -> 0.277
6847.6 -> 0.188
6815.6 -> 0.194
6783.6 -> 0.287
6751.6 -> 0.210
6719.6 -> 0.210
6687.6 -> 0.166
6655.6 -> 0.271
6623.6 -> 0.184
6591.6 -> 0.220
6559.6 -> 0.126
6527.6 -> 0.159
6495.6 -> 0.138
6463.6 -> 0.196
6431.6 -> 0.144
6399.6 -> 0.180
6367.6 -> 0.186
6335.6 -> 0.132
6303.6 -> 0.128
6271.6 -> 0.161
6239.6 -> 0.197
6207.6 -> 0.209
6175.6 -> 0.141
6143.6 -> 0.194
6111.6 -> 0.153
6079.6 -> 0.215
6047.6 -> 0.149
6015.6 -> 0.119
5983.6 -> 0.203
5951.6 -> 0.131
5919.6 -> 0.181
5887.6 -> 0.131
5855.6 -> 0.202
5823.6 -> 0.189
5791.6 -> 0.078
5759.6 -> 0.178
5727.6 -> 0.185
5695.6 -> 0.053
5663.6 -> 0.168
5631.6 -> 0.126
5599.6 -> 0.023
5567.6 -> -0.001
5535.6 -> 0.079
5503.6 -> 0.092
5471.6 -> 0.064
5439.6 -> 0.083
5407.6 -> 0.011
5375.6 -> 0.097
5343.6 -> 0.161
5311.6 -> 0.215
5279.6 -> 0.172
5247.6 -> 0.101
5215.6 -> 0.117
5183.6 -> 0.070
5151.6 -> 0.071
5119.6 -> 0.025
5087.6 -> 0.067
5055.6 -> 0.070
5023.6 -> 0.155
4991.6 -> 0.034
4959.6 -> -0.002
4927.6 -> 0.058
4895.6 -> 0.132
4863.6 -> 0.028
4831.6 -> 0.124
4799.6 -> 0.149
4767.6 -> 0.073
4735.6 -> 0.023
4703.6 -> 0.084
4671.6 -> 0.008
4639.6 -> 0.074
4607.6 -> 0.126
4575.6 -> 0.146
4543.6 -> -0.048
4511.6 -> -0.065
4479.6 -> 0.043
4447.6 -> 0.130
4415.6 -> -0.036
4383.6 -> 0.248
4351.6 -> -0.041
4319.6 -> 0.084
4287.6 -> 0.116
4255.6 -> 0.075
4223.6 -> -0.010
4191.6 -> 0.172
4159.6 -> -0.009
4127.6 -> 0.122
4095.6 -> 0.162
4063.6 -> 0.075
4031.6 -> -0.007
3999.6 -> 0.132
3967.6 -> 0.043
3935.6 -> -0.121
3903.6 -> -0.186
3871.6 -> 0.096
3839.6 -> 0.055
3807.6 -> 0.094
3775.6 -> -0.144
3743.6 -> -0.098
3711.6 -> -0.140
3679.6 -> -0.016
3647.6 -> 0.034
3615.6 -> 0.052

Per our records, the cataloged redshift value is 0.817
